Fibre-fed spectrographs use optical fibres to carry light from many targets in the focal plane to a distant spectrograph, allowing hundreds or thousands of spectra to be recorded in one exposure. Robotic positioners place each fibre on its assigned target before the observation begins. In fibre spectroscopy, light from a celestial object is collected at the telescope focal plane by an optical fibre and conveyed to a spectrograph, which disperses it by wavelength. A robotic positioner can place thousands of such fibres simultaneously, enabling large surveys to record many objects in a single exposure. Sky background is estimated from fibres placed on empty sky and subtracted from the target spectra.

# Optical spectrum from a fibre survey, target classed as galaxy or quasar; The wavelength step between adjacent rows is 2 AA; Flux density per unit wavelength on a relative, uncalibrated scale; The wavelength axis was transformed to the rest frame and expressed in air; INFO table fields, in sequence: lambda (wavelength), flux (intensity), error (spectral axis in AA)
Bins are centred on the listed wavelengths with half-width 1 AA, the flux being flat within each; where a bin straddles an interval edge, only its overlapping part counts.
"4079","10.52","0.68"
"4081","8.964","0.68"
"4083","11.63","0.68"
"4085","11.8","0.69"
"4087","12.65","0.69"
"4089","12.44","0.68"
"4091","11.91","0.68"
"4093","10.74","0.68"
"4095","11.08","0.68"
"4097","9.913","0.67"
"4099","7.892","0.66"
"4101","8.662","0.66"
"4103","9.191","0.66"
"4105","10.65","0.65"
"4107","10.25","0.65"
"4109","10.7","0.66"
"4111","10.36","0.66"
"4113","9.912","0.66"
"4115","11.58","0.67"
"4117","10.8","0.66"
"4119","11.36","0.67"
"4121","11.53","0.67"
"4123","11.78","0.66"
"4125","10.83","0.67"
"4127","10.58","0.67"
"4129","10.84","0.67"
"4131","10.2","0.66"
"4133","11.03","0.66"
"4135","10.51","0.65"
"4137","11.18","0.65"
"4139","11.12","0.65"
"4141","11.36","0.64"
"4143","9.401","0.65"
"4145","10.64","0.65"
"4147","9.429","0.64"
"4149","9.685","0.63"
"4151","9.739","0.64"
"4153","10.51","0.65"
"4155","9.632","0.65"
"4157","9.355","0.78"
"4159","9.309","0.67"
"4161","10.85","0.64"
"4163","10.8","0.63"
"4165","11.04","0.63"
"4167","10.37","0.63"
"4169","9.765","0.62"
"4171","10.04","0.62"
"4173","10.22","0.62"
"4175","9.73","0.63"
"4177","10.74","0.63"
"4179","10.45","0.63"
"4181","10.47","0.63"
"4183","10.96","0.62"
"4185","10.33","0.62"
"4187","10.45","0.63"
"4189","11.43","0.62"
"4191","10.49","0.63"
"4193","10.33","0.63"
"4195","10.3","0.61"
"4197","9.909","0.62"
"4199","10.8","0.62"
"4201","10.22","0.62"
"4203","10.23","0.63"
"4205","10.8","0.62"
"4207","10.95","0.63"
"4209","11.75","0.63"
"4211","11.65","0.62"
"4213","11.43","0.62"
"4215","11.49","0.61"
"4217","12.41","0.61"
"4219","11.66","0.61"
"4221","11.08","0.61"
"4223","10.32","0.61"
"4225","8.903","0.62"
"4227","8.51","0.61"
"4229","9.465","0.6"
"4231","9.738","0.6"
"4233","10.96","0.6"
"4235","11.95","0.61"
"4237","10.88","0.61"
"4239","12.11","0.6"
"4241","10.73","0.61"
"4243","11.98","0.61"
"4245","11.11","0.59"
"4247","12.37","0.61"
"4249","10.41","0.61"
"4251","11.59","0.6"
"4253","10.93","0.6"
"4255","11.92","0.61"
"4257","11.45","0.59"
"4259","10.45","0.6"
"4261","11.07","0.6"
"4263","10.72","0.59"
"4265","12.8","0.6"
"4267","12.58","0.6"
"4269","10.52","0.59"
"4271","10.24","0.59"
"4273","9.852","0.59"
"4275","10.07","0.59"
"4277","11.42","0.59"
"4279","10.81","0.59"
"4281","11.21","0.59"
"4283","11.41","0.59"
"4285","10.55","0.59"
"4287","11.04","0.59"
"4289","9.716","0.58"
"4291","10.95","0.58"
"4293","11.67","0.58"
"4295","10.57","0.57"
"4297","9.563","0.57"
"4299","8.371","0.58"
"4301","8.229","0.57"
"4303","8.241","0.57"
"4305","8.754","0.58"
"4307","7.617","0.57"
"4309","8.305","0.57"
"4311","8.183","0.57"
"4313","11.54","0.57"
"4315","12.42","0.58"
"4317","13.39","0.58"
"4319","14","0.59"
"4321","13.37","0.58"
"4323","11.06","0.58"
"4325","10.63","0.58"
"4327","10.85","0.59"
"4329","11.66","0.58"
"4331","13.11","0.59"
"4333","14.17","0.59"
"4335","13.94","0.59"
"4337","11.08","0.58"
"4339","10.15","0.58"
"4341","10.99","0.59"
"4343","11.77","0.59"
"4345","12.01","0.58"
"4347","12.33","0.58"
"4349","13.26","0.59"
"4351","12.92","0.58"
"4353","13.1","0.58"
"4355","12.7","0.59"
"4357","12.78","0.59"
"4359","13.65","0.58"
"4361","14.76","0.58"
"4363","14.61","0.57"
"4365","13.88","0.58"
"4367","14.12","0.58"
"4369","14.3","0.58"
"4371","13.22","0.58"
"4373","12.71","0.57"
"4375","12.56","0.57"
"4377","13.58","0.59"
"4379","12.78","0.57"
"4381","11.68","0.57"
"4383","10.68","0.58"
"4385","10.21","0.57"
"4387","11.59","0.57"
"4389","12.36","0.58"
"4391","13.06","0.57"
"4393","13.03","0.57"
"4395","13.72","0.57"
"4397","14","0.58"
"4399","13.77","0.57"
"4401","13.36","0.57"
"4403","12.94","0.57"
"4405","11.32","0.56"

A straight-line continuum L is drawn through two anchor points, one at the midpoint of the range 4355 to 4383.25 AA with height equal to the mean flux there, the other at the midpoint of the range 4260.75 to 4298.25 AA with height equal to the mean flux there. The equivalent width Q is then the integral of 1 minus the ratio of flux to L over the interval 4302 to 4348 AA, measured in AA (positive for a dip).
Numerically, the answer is 3.15 AA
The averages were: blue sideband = 10.9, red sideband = 13.3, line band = 11.3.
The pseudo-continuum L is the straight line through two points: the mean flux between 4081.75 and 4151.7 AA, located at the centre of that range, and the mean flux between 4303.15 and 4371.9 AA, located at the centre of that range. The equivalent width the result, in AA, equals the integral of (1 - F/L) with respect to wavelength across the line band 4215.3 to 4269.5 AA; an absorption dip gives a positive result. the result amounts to 2.07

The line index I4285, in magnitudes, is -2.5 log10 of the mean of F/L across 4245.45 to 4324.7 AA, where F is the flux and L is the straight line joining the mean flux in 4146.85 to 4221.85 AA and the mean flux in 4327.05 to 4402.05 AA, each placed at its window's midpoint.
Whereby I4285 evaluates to 0.099 mag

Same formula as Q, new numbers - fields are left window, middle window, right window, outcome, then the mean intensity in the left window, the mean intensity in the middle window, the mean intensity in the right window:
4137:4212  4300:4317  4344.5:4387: 3.9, 10.4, 9.41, 12.9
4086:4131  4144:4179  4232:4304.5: 2.0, 10.7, 10.1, 10.8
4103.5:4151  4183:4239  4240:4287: 1.2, 10.6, 10.7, 11.1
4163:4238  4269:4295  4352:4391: 2.2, 10.6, 10.7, 12.9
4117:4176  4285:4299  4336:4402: 1.8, 10.4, 10.4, 12.7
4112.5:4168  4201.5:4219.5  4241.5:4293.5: -0.8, 10.6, 11.3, 11.1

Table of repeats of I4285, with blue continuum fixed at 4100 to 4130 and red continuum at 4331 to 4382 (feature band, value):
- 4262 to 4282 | 0.102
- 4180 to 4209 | 0.077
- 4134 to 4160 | 0.079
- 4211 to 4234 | 0.102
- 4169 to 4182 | 0.096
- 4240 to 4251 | 0.048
